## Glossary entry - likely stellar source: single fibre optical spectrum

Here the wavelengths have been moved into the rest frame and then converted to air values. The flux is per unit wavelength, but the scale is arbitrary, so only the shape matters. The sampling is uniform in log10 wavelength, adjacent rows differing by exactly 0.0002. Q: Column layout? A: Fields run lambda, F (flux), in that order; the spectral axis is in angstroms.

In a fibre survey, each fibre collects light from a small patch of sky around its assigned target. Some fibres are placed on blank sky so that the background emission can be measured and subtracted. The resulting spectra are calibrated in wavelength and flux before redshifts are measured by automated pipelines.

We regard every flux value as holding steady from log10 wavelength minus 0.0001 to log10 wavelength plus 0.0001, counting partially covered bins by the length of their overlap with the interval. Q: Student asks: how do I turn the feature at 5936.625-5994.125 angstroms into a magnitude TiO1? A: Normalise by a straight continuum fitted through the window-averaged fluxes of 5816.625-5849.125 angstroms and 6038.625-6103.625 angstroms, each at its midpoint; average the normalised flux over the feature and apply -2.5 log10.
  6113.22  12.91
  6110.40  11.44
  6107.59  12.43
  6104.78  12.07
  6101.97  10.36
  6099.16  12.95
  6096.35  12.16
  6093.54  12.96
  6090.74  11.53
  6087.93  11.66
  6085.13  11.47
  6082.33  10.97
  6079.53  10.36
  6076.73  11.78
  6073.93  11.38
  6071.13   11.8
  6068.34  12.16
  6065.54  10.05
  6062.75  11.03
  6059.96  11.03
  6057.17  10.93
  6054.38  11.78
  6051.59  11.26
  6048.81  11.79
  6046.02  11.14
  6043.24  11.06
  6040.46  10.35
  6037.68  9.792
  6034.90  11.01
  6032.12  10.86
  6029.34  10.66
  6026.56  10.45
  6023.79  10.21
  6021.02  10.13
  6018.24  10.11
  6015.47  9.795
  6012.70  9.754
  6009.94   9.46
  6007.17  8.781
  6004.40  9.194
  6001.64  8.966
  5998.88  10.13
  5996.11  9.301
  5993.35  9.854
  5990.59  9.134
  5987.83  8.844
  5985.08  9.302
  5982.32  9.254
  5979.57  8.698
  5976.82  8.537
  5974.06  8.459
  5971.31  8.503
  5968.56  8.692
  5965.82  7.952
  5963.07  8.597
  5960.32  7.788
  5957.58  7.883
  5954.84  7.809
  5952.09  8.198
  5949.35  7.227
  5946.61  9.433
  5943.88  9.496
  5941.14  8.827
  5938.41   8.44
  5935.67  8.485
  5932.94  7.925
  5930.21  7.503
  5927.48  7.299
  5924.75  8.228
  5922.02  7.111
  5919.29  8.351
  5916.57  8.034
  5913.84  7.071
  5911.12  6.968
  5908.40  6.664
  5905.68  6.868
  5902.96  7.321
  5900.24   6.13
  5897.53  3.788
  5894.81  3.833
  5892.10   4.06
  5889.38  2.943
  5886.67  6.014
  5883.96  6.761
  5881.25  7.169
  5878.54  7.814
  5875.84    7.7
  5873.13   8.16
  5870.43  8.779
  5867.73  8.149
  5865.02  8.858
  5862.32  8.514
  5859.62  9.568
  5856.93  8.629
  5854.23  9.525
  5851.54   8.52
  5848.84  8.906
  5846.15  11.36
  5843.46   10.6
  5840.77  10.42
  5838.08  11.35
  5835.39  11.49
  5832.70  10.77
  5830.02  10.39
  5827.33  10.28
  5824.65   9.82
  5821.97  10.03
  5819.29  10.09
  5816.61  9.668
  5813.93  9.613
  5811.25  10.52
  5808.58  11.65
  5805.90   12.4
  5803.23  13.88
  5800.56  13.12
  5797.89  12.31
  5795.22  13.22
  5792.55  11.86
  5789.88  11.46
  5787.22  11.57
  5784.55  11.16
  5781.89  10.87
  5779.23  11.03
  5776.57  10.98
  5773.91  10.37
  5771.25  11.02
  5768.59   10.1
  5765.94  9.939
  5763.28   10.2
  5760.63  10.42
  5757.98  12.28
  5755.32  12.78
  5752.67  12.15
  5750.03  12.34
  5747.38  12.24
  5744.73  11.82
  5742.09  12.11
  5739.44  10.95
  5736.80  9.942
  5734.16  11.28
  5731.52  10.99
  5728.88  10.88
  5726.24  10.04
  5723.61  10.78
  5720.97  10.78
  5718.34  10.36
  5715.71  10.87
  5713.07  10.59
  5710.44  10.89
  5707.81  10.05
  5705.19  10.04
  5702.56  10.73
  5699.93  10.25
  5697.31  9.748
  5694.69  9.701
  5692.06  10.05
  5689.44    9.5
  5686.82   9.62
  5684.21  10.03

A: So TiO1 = 0.265 mag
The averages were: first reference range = 10.5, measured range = 8.6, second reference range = 11.4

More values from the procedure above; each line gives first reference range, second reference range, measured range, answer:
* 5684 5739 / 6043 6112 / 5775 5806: -0.13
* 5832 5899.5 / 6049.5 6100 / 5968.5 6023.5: 0.11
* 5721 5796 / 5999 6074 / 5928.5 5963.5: 0.29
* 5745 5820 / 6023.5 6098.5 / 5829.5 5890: 0.27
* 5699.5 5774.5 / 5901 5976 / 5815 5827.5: -0.03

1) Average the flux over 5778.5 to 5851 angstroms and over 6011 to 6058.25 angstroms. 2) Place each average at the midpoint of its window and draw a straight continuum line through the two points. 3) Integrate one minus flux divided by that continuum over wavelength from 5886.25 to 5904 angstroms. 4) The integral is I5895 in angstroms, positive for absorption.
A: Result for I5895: 10.0 angstroms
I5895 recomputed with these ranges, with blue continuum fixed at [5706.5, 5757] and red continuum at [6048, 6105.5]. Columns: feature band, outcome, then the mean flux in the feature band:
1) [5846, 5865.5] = 3.7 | 9.12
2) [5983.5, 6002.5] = 3.4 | 9.37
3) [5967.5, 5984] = 3.9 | 8.7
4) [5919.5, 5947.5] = 7.6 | 8.26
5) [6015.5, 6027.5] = 1.3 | 10.2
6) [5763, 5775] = 0.9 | 10.3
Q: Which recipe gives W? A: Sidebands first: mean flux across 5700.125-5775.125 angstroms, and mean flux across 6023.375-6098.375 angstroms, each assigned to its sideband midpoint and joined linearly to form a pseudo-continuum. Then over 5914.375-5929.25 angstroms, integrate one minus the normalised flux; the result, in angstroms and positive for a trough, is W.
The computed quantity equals 4.5 angstroms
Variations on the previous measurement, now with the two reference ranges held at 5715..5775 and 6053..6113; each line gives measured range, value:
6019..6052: 2.29 angstroms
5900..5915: 5.87 angstroms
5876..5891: 6.71 angstroms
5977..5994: 3.45 angstroms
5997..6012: 2.78 angstroms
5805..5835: 1.89 angstroms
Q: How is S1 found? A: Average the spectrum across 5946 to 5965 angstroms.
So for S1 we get 8.07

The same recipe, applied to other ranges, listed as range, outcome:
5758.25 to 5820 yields 11.2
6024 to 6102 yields 11.2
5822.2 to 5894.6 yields 8.65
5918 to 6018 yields 8.66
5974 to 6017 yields 9.24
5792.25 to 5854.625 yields 10.9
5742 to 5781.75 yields 11.3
